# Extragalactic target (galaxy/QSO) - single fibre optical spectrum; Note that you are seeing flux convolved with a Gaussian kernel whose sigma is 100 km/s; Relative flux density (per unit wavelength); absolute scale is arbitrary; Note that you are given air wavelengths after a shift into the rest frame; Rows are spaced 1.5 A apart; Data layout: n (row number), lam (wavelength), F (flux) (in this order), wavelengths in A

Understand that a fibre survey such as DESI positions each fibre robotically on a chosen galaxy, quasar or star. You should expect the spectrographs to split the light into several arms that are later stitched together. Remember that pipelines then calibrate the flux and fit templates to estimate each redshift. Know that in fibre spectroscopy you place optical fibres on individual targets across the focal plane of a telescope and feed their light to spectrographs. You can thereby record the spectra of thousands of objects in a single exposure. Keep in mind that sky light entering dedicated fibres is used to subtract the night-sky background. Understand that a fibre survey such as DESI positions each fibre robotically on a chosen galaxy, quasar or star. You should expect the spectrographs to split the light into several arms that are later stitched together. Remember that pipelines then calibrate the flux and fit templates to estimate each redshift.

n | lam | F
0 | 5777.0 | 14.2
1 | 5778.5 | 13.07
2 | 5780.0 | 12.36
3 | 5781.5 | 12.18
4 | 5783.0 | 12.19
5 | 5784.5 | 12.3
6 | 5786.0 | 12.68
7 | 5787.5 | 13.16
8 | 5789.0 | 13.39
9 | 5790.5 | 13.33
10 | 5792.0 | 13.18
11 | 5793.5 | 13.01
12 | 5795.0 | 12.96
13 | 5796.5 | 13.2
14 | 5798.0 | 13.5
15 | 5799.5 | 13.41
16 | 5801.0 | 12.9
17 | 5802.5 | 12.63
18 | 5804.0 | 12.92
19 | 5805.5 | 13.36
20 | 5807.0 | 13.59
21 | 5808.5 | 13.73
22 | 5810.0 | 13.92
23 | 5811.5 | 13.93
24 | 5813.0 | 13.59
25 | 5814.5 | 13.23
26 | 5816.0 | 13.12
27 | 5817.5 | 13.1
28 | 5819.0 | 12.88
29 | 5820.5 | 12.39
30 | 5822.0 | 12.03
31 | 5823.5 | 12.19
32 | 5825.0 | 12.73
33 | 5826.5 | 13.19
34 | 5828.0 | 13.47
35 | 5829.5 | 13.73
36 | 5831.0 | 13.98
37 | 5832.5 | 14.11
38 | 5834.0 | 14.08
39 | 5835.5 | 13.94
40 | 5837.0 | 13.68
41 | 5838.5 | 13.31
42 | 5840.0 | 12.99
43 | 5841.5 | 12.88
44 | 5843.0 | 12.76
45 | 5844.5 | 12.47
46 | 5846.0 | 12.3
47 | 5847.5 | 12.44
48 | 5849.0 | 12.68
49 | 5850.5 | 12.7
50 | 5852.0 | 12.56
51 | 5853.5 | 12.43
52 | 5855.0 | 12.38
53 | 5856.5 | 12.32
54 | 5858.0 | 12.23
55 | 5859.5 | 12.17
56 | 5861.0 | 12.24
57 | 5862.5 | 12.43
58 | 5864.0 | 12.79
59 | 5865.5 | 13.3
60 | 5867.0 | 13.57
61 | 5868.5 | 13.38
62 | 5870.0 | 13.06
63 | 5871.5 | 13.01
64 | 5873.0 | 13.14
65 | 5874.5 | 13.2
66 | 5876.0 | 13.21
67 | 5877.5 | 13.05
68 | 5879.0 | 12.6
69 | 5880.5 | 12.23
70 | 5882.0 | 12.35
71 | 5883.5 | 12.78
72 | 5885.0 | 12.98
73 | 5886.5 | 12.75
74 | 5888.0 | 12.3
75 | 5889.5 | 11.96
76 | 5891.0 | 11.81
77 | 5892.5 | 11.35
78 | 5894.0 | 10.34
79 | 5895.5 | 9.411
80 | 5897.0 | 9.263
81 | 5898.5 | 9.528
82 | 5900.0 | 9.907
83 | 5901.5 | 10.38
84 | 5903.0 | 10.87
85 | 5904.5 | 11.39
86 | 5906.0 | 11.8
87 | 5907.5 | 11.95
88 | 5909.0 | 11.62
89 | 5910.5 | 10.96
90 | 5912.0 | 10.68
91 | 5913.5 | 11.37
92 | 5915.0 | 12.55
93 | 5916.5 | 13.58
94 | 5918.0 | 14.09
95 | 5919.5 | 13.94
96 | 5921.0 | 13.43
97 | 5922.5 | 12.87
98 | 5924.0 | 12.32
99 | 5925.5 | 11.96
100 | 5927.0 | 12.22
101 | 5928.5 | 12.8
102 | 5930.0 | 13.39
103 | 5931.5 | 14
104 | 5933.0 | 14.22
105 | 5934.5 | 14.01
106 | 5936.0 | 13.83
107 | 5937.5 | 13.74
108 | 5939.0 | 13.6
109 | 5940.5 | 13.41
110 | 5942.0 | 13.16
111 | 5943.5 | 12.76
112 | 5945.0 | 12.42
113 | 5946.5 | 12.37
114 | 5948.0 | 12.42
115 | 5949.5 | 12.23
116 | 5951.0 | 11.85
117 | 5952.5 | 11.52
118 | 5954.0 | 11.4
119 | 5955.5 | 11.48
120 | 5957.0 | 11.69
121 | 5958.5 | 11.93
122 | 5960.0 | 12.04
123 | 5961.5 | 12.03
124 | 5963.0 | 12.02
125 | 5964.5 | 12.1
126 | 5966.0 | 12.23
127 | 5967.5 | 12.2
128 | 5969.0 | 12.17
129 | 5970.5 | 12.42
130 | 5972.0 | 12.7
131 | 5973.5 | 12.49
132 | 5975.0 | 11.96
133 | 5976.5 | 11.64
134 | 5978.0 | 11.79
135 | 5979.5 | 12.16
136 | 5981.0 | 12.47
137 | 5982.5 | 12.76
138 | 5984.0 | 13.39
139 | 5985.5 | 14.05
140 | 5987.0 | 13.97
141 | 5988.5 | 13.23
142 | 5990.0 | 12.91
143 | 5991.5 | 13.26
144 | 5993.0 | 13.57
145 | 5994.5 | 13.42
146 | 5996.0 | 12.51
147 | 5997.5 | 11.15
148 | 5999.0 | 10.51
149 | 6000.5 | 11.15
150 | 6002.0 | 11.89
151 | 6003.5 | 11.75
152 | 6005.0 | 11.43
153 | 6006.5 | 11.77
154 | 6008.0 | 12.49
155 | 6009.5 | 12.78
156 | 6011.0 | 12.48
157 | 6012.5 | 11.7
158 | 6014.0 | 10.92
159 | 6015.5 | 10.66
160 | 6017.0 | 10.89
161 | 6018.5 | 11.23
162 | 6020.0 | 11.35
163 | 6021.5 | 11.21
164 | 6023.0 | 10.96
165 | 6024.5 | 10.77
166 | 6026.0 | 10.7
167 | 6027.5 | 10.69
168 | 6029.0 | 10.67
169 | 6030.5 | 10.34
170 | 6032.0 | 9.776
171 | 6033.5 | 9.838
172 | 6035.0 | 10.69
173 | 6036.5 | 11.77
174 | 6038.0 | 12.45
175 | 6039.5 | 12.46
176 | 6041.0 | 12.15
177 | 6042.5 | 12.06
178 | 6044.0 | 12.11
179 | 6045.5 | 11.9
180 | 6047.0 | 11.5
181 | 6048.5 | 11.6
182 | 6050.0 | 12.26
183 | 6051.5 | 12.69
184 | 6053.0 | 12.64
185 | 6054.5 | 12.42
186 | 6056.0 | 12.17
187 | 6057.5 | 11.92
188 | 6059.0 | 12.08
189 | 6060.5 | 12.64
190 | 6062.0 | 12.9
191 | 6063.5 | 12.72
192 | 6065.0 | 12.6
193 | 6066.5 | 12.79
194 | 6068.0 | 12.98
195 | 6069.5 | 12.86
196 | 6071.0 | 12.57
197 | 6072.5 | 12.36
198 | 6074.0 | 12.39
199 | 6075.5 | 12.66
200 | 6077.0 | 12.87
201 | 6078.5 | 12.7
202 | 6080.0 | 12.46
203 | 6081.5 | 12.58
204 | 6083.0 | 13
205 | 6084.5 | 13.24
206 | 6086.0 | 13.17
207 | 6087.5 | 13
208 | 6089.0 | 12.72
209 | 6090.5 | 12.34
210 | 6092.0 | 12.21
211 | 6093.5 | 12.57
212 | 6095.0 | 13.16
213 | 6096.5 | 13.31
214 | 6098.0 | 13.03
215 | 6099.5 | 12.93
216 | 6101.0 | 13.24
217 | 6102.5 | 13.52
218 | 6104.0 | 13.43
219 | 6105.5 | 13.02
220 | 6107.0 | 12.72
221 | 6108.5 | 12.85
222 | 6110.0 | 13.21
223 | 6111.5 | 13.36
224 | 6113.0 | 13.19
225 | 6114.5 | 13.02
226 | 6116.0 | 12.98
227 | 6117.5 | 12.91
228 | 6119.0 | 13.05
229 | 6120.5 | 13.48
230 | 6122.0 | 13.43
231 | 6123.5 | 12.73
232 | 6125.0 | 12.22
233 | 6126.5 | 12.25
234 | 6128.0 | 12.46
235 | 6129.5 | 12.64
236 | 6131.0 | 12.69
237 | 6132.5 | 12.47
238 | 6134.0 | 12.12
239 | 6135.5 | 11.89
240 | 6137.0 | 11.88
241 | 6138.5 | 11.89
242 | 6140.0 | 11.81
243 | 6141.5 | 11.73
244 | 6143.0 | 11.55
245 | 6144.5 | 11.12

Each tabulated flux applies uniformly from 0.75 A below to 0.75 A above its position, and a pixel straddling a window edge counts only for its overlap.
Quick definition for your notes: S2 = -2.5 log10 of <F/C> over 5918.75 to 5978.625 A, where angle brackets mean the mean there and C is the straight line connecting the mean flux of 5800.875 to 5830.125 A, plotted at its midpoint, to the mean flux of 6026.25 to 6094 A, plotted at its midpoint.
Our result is 0.00 mag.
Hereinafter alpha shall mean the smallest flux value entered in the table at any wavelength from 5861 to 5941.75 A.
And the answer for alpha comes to 9.263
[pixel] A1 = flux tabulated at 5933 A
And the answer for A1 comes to 14.22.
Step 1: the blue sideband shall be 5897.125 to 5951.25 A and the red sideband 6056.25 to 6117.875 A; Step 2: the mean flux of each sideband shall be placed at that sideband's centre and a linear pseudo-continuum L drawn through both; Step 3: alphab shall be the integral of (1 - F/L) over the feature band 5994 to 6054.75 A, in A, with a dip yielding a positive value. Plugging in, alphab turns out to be 5.40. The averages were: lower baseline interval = 12.4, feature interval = 11.5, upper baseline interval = 12.8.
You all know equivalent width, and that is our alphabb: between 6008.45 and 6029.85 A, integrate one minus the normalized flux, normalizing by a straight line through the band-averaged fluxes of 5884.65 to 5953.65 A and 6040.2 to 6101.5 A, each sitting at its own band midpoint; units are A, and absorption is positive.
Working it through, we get 2.09 A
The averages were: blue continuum 12.2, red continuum 12.6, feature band 11.2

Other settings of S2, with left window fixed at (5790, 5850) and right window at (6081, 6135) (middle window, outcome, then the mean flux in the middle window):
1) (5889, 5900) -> 0.25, 10.4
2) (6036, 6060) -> 0.07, 12.1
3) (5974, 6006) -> 0.05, 12.4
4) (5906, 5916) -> 0.13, 11.6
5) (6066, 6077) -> 0.02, 12.7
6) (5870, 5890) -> 0.03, 12.8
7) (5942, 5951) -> 0.05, 12.5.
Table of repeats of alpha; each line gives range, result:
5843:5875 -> 12.17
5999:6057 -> 9.776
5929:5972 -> 11.4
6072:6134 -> 12.12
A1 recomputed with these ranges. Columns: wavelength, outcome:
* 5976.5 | 11.64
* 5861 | 12.24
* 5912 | 10.68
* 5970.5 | 12.42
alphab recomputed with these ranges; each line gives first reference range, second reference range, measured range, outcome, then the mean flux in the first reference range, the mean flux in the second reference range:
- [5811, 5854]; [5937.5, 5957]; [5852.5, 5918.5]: 3.67 A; 13.1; 12.4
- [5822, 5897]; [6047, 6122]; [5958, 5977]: 0.84 A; 12.7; 12.8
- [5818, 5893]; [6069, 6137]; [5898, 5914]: 2.31 A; 12.8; 12.8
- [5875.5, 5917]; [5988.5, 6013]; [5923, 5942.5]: -2.43 A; 11.6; 12.2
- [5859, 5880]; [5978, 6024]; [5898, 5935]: 1.17 A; 12.9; 12.1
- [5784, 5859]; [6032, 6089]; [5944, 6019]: 2.46 A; 13.1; 12.3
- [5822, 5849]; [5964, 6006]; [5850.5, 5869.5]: 0.53 A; 13.1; 12.4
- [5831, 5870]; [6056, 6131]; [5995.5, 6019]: 2.33 A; 12.9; 12.8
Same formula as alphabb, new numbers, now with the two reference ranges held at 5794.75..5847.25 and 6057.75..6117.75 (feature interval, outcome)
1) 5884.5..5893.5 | 0.68 A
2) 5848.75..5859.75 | 0.60 A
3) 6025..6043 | 2.51 A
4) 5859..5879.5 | 0.29 A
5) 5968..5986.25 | 0.70 A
